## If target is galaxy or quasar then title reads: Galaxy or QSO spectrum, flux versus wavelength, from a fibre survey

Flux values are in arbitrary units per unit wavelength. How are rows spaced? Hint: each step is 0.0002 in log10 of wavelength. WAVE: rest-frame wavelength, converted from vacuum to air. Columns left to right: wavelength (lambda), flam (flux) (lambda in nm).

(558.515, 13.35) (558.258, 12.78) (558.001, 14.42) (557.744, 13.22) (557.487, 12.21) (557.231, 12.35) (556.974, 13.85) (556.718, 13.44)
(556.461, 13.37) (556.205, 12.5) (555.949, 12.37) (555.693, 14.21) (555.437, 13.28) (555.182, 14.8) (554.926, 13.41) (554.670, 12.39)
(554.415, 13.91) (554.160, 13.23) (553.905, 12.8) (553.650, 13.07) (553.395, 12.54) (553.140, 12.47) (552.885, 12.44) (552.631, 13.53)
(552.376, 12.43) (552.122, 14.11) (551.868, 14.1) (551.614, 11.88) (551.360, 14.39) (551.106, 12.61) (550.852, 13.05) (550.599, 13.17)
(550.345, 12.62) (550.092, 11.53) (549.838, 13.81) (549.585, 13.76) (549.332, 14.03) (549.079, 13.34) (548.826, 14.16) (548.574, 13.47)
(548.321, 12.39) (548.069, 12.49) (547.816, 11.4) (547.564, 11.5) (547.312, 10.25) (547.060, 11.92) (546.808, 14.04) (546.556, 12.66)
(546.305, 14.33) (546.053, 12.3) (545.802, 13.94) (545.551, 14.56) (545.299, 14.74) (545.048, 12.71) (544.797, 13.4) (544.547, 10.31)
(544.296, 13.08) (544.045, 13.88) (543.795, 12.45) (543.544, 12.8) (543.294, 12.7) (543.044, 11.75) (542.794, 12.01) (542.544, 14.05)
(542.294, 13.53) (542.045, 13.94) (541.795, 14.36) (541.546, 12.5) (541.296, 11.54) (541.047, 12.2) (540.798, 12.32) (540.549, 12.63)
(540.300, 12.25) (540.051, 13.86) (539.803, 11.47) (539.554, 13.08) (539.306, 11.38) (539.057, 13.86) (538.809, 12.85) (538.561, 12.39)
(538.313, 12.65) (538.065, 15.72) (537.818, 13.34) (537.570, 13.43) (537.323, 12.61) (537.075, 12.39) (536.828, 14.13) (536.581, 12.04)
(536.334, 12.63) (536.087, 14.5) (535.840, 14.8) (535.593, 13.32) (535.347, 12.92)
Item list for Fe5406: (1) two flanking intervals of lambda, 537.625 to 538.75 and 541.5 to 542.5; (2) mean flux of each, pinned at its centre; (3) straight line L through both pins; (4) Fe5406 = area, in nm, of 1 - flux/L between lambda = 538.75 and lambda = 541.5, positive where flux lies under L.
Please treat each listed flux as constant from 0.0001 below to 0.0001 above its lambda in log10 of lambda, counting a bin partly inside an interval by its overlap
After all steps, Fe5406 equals 0.22 nm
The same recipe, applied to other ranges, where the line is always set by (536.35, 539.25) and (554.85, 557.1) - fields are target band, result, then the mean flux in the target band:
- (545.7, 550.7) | 0.18 nm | 12.8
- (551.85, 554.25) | 0.07 nm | 13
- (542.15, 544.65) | 0.11 nm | 12.7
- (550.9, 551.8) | 0.02 nm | 13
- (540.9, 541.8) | 0.05 nm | 12.4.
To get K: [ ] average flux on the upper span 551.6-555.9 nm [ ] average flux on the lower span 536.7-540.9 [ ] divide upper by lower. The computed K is 1.02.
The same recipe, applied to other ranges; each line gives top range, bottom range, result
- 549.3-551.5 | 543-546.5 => 1.01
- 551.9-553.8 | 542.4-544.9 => 1.03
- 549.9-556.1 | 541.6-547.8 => 1.01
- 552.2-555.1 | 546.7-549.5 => 1.03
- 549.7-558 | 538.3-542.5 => 1.03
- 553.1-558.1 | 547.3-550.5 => 1.03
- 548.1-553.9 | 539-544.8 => 1.03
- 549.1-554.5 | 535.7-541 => 1.01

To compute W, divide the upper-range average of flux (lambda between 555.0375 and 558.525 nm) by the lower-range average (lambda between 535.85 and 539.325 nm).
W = 1.00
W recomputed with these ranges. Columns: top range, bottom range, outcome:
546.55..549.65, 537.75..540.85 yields 0.98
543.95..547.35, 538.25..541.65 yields 1.05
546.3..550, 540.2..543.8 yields 1.01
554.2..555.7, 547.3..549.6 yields 1.07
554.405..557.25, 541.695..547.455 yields 1.02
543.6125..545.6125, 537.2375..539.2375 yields 0.98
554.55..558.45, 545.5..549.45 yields 1.03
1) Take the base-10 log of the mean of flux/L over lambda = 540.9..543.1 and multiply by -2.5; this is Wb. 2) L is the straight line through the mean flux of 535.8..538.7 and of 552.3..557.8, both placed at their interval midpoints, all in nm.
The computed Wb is 0.03 mag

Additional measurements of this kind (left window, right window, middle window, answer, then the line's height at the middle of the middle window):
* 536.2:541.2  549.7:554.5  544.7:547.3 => -0.03 mag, 13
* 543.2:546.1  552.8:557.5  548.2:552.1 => -0.01 mag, 13.1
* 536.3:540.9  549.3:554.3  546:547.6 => 0.04 mag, 13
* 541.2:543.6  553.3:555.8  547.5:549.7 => 0.01 mag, 13.2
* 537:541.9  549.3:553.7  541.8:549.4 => 0.00 mag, 13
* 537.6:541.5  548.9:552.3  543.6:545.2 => 0.03 mag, 13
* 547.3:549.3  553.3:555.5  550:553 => -0.01 mag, 12.9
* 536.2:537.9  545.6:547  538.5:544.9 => 0.04 mag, 13.2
